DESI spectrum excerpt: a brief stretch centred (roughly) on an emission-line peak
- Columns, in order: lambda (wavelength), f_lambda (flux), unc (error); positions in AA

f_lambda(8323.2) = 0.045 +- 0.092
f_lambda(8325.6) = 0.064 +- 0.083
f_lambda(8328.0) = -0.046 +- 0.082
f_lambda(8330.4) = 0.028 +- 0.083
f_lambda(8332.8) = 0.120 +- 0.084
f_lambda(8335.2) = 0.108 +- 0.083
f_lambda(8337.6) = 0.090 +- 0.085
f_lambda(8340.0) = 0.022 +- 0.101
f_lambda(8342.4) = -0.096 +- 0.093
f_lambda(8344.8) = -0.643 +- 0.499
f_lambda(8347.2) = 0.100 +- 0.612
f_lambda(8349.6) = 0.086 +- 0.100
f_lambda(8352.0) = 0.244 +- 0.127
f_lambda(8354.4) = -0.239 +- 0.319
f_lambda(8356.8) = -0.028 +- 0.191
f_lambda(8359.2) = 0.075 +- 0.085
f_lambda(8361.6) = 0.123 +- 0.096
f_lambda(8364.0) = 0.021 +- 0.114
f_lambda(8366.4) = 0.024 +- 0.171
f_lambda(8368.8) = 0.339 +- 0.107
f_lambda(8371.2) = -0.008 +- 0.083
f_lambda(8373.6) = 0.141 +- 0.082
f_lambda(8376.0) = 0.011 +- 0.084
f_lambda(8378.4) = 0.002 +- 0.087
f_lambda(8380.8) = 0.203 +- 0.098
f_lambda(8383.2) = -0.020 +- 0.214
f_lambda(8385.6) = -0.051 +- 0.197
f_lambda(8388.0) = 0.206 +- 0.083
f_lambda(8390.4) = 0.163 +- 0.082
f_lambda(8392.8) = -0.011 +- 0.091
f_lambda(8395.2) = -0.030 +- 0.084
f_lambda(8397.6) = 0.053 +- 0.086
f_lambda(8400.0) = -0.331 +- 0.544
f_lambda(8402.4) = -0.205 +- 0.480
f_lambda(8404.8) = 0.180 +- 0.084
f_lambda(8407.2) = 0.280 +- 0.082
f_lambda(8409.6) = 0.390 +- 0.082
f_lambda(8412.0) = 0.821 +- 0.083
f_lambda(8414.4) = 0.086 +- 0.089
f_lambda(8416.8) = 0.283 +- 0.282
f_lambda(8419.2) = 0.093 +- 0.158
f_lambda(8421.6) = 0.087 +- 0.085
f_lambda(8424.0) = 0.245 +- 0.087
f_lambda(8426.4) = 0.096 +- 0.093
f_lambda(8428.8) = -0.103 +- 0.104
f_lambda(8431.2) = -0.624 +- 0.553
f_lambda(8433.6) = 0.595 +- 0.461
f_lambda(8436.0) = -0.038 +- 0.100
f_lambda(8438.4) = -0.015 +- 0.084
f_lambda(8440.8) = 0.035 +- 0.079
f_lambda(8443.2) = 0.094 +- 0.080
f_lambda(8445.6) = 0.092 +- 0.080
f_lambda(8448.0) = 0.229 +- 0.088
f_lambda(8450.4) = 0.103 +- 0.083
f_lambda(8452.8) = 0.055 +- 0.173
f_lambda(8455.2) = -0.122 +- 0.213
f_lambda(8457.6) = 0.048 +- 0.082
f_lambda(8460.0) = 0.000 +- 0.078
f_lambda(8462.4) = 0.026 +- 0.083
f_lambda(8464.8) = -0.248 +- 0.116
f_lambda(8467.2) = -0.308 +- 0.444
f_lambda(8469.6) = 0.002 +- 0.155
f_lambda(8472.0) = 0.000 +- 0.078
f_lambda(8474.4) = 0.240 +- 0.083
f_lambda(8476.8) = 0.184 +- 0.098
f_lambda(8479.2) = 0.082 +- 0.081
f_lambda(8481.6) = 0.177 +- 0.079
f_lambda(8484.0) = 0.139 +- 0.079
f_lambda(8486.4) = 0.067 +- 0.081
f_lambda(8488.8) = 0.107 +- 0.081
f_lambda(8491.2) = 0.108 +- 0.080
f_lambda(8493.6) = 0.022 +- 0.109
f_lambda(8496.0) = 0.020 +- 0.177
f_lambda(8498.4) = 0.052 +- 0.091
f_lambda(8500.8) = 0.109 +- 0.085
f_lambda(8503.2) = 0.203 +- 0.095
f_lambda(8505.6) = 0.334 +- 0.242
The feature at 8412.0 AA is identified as H-gamma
